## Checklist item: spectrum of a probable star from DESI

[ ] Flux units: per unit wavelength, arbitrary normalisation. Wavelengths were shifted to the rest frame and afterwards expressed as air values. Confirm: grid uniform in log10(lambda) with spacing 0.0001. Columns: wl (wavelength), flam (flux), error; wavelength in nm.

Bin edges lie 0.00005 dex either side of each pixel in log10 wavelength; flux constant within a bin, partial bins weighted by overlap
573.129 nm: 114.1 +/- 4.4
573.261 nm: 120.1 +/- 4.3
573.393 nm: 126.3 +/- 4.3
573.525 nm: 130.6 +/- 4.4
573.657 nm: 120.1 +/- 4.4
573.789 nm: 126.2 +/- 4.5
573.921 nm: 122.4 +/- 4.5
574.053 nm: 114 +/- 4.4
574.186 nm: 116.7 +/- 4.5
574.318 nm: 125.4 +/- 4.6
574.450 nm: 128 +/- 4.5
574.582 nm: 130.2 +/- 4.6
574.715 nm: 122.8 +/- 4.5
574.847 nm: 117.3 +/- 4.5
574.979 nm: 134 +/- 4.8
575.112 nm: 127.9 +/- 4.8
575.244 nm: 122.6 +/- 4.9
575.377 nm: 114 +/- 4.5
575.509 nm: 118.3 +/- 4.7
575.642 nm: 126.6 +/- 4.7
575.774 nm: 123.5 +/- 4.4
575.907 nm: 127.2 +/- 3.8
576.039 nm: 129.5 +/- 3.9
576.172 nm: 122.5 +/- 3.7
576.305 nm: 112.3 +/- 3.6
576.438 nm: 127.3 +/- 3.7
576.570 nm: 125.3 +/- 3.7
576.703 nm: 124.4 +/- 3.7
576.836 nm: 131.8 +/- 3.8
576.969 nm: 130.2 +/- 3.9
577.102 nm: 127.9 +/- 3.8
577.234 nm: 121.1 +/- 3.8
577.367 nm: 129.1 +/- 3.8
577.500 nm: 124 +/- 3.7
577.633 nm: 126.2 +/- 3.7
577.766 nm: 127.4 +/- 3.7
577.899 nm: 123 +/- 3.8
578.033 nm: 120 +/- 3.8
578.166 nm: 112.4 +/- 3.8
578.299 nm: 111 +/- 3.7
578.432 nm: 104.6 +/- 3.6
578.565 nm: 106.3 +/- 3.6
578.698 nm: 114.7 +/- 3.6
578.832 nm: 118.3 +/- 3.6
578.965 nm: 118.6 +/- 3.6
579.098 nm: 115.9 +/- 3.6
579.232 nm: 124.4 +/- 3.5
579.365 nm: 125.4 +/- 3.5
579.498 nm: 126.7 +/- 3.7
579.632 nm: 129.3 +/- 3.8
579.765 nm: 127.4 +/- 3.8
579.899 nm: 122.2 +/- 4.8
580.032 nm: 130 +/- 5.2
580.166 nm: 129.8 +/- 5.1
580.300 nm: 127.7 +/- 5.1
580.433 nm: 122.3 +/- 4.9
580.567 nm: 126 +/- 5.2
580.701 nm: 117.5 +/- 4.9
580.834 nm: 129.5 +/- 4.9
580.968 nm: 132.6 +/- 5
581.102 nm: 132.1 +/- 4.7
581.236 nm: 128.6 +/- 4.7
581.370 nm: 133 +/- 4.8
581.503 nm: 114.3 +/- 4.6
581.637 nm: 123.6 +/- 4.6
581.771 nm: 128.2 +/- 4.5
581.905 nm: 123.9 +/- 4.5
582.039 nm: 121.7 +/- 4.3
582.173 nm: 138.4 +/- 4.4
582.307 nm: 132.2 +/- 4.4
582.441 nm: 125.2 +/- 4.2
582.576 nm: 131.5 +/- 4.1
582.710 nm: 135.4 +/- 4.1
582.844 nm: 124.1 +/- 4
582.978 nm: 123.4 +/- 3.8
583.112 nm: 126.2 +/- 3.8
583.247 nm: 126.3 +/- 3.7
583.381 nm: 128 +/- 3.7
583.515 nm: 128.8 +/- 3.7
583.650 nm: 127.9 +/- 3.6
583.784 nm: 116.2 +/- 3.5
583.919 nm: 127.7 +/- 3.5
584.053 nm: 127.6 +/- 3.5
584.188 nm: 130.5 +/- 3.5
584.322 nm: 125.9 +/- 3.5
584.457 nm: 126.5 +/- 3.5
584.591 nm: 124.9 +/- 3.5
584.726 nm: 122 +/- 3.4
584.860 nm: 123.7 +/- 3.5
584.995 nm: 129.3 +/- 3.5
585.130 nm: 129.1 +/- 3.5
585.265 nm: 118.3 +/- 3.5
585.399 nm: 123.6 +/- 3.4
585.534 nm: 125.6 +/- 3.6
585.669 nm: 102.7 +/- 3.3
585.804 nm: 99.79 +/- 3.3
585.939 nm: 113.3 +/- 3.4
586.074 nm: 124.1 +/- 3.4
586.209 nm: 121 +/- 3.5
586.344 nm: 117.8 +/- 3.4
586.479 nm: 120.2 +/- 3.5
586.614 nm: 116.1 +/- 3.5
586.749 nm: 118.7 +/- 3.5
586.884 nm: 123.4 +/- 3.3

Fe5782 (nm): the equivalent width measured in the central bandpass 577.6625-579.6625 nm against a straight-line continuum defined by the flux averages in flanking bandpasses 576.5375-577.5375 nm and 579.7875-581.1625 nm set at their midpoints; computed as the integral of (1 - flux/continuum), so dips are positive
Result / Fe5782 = 0.13 nm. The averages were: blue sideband 127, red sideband 127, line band 118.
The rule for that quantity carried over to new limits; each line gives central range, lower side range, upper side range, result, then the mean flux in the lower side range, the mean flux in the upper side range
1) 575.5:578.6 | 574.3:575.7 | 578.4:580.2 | 0.010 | 124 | 121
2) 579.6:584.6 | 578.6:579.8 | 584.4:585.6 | -0.151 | 122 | 125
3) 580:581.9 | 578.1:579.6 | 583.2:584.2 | -0.092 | 117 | 126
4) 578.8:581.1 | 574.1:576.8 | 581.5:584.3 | 0.009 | 124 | 127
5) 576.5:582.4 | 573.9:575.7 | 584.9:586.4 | -0.149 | 123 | 119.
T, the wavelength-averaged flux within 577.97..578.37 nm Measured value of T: 114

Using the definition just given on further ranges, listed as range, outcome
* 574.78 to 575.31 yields 126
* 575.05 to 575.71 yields 122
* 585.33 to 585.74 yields 117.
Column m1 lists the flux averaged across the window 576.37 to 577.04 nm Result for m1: 128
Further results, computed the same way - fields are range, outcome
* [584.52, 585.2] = 126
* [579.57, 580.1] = 127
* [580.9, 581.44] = 131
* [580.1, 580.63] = 126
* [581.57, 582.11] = 124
